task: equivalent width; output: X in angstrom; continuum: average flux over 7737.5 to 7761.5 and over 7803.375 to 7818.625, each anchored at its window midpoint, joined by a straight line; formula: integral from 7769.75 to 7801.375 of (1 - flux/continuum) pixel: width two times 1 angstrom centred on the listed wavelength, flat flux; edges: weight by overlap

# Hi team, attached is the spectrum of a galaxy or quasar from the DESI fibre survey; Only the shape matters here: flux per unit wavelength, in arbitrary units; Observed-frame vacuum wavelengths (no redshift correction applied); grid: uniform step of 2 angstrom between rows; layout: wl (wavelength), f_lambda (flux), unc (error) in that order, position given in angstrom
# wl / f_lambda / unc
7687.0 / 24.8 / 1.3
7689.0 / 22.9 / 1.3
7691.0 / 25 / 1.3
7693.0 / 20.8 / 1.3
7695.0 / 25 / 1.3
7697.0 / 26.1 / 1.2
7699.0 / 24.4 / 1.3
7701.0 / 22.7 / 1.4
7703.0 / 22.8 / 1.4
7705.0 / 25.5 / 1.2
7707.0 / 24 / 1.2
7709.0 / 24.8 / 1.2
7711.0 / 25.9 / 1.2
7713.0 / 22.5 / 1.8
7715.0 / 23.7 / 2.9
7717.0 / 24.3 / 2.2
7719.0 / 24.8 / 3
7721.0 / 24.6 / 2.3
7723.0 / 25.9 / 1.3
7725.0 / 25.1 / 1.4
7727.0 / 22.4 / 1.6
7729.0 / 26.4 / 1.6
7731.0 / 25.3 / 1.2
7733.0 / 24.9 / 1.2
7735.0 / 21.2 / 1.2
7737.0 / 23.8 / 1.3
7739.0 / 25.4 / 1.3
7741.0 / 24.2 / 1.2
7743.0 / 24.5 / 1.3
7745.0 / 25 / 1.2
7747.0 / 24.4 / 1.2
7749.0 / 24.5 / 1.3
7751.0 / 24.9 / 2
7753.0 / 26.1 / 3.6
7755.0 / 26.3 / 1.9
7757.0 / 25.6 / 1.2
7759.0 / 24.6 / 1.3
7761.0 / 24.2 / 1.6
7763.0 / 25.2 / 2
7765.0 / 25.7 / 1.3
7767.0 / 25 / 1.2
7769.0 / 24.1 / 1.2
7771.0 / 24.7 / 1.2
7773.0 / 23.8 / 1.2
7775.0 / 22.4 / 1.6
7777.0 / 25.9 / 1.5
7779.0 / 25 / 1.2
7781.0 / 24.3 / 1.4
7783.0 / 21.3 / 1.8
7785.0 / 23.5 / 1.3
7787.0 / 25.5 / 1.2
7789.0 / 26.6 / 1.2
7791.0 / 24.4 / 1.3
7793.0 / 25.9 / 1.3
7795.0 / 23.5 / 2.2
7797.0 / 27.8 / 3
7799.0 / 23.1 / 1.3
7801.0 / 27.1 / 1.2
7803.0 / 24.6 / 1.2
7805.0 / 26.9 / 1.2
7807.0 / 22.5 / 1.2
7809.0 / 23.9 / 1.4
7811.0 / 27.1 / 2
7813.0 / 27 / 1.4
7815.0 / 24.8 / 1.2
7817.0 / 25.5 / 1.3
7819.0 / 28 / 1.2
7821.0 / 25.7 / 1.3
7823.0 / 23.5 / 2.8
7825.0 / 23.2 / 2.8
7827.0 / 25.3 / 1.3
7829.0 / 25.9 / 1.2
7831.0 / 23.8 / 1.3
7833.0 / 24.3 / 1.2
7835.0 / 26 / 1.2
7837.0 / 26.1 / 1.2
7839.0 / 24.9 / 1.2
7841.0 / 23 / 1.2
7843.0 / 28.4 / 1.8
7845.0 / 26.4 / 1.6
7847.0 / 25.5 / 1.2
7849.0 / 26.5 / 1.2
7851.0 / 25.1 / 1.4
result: 0.8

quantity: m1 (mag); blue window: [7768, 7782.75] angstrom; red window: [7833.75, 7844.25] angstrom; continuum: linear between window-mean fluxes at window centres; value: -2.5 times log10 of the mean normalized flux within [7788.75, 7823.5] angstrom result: -0.024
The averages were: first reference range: 24.2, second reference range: 25.7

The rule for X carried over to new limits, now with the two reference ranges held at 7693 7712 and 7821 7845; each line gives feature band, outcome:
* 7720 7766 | -0.39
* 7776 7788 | 0.26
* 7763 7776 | 0.19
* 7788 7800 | -0.18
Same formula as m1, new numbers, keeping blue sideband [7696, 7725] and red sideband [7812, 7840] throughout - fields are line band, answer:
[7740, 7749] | 0.01 mag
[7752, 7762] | -0.02 mag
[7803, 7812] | 0.00 mag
